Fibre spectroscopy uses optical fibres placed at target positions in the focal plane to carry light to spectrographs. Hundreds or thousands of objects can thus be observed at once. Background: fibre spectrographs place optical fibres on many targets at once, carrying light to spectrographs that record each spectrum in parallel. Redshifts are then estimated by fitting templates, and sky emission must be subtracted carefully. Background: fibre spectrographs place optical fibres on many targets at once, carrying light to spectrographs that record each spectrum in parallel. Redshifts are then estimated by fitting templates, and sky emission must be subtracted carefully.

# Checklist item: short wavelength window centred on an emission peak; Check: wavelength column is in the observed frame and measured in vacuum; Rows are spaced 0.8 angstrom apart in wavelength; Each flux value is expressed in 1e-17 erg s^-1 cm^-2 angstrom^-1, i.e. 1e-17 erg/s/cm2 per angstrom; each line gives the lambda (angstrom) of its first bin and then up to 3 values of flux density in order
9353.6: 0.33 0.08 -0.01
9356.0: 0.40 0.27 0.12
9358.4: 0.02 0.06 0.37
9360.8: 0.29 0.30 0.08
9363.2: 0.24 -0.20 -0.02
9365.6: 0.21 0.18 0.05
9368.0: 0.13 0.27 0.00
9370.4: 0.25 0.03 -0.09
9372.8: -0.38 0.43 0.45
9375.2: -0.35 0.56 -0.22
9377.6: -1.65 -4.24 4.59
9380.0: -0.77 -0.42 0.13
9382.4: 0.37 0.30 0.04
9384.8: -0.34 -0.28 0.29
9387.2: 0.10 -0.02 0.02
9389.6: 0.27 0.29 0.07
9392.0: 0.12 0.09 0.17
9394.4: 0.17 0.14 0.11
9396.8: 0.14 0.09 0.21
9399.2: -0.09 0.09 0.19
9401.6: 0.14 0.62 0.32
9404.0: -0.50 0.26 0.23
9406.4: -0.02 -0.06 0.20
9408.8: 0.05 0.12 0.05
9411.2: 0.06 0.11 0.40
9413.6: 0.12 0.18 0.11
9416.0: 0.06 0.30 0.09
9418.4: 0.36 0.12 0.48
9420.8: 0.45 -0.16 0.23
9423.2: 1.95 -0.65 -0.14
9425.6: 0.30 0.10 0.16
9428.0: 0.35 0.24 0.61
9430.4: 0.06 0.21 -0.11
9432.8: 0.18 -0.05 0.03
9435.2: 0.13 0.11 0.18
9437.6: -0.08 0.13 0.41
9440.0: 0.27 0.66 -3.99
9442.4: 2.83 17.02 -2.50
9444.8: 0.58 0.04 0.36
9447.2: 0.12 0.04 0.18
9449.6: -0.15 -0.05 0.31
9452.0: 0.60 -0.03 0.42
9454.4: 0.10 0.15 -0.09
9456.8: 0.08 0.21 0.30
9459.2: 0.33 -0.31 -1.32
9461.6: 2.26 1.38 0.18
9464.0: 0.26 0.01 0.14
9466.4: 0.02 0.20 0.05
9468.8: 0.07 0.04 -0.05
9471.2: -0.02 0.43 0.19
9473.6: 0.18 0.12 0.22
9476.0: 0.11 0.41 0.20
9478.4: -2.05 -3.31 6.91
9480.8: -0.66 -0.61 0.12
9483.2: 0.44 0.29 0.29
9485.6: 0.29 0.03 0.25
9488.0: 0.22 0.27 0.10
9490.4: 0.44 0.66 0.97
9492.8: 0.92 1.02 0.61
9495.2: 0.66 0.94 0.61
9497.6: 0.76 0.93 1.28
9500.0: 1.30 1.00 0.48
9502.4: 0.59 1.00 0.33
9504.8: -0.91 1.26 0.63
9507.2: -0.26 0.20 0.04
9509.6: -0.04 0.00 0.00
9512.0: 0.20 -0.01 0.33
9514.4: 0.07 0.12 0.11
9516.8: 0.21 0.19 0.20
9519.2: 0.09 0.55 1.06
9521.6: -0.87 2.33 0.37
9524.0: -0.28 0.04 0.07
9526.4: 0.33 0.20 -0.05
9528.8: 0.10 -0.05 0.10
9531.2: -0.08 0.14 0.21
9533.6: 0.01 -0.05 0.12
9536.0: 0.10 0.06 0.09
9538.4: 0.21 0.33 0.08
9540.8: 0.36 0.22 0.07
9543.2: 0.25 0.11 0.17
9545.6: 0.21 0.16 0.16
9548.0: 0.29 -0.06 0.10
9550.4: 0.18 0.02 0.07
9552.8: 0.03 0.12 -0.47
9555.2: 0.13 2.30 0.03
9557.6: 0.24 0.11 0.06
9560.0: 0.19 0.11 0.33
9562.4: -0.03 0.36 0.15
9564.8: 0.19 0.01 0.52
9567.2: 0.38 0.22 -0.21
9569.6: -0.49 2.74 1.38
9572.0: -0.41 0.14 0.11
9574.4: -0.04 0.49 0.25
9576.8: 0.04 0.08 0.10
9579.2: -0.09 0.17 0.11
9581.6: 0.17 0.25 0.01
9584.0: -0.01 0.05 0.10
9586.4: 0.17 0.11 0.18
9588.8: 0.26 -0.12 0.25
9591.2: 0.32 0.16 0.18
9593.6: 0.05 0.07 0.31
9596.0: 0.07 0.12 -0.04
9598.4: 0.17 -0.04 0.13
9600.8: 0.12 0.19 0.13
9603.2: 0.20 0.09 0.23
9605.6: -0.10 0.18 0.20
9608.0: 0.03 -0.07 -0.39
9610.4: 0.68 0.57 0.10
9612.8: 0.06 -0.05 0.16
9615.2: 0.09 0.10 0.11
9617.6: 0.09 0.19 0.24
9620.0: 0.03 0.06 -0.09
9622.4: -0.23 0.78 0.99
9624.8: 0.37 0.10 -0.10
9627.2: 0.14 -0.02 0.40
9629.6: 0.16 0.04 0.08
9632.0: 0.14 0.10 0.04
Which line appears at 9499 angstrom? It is [O II] 3727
